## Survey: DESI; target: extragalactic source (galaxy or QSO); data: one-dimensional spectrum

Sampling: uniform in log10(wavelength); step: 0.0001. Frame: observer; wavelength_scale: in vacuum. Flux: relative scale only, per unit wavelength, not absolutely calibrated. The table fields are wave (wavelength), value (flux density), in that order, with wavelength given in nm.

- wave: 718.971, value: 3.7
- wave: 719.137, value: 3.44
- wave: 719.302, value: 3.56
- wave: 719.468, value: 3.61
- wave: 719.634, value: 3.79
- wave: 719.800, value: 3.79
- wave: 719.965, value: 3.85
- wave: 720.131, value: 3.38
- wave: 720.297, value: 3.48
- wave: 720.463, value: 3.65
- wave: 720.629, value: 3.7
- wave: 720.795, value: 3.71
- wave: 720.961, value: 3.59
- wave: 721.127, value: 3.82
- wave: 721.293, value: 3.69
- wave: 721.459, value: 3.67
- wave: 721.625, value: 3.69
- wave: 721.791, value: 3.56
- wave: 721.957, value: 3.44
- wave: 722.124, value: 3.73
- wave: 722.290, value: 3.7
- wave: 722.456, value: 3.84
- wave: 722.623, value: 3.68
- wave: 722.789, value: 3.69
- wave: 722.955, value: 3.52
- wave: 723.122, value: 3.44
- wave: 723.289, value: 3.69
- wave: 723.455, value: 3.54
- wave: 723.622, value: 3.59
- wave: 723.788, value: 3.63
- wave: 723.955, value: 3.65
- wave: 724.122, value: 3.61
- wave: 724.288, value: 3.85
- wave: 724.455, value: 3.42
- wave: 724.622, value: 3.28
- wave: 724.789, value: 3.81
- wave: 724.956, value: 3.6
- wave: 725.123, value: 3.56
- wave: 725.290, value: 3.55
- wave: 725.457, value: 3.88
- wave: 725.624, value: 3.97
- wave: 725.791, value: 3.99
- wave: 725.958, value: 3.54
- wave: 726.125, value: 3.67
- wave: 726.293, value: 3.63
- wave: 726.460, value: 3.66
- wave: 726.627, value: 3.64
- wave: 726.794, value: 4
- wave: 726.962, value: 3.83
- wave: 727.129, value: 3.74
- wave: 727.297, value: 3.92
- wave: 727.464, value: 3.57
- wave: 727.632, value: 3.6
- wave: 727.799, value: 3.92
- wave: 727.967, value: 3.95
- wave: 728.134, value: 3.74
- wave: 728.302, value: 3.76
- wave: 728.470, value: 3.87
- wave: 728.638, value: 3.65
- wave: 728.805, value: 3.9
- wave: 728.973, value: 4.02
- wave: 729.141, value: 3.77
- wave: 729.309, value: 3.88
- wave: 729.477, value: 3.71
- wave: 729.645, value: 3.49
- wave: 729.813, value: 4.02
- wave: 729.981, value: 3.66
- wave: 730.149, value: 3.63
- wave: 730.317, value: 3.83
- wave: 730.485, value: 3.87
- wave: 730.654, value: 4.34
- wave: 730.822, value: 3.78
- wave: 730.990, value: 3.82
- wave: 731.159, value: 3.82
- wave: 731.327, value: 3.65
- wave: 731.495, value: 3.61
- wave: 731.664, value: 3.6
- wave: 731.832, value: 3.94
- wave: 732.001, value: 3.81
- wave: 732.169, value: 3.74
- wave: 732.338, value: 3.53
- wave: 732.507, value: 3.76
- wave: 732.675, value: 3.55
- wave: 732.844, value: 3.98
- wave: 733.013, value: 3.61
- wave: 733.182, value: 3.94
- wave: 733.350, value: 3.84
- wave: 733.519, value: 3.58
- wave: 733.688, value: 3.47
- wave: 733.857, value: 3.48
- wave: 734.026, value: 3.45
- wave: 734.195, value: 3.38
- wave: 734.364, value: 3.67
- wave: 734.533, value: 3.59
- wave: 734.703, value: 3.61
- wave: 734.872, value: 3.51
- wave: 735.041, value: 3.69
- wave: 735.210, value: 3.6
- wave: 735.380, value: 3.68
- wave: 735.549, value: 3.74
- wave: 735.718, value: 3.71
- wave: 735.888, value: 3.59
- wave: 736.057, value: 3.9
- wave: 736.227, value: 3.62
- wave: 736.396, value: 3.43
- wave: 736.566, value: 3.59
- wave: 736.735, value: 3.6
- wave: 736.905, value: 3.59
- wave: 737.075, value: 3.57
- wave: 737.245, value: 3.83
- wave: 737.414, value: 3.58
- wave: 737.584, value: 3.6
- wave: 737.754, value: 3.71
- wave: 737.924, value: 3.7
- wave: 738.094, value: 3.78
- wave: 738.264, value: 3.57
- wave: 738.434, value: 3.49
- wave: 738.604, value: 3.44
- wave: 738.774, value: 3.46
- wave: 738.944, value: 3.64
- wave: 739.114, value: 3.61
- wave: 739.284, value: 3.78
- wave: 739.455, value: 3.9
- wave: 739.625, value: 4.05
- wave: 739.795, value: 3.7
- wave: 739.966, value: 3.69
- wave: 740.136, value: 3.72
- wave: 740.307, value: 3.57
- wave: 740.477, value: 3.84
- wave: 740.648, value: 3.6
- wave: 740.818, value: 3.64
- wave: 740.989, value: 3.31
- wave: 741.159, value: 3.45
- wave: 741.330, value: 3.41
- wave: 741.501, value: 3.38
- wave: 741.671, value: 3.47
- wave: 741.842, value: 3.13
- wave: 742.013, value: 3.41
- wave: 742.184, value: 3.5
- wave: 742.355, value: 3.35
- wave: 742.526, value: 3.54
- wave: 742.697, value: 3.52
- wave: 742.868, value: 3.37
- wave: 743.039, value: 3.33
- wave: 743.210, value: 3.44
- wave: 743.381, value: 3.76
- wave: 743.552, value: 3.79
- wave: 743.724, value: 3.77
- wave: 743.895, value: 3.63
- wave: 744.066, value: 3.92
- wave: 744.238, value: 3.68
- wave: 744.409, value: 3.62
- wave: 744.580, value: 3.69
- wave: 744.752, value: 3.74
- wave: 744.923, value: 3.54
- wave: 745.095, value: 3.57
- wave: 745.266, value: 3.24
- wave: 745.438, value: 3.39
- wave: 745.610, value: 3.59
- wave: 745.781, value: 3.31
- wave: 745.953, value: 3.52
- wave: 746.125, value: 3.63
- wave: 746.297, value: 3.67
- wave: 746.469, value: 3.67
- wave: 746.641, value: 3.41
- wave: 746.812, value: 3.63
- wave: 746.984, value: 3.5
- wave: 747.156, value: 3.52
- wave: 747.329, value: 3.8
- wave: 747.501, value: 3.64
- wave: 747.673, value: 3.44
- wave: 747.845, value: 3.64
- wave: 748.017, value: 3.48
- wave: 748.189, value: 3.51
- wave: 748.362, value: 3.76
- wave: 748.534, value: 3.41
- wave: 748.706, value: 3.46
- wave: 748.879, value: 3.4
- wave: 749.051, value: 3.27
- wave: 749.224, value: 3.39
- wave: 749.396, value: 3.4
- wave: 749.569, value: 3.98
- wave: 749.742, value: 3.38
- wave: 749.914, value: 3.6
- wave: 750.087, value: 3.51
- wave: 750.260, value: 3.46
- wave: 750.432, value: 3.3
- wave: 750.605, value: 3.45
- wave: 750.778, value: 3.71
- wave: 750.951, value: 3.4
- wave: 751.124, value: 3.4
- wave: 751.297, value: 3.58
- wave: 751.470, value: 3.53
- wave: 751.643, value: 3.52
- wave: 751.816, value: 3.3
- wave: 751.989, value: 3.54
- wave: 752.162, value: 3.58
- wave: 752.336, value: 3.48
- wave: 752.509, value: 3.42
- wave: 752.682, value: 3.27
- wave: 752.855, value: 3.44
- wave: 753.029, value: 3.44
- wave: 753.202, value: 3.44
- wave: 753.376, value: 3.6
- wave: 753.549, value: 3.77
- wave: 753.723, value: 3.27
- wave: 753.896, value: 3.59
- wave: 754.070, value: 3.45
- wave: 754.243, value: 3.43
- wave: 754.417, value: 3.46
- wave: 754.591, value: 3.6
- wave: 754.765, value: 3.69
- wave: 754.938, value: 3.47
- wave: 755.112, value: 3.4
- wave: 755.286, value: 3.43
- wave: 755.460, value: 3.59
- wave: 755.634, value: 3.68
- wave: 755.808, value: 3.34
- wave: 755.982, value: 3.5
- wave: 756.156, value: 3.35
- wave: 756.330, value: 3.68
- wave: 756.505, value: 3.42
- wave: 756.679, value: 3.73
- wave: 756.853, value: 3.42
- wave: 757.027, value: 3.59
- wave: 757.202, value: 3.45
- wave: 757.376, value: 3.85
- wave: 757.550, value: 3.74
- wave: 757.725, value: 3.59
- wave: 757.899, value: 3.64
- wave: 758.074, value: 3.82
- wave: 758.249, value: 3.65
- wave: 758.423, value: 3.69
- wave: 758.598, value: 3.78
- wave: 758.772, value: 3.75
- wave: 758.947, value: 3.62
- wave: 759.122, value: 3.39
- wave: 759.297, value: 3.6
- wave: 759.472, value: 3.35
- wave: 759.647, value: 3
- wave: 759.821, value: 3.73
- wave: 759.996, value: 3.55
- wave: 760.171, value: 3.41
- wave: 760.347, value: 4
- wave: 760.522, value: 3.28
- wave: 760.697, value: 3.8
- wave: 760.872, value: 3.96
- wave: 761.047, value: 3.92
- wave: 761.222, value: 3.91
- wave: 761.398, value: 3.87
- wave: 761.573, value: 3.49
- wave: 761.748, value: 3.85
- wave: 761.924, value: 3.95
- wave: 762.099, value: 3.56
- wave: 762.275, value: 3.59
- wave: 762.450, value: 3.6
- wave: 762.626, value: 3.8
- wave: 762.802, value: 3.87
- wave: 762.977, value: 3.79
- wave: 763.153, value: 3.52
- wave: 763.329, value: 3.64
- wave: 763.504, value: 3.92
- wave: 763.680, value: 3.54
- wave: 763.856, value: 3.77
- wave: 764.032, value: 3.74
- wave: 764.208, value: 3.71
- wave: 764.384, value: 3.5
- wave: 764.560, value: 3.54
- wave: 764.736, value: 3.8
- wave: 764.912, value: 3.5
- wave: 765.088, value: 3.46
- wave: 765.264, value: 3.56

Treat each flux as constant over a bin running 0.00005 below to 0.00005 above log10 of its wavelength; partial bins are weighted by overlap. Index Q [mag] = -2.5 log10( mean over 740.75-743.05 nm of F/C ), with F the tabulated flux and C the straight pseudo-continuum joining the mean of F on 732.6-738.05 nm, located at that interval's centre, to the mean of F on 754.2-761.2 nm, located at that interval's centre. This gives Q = 0.06 mag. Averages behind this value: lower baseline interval 3.64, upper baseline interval 3.59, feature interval 3.42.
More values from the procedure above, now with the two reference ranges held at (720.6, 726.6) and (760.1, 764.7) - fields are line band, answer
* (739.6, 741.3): 0.01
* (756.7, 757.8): 0.03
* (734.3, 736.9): 0.01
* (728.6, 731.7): -0.04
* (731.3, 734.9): 0.01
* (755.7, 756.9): 0.06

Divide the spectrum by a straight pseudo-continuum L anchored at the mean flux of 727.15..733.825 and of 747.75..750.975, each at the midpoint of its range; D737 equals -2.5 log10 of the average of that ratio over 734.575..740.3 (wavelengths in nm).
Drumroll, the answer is 0.00 mag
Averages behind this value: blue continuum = 3.77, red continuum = 3.5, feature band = 3.65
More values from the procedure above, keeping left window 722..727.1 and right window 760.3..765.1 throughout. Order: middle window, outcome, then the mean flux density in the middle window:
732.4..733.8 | -0.01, 3.71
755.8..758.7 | 0.03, 3.61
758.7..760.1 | 0.06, 3.49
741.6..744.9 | 0.04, 3.56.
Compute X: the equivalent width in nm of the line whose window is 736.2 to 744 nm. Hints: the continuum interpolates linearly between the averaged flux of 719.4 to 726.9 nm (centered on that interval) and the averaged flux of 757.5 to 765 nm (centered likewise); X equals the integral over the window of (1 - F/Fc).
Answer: 0.17 nm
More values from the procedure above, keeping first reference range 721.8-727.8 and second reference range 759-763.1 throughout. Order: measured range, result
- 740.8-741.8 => 0.069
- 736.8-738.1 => 0.002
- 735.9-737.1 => 0.018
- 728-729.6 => -0.059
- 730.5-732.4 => -0.063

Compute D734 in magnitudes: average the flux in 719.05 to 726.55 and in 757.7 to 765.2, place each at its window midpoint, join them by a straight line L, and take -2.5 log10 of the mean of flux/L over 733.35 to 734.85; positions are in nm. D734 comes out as 0.03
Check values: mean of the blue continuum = 3.65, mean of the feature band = 3.54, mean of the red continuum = 3.66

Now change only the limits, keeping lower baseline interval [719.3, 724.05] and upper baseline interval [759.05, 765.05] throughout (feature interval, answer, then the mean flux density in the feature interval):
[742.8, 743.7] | 0.03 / 3.56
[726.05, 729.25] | -0.04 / 3.78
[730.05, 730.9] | -0.07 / 3.89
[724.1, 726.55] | -0.01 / 3.67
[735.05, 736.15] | -0.02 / 3.7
